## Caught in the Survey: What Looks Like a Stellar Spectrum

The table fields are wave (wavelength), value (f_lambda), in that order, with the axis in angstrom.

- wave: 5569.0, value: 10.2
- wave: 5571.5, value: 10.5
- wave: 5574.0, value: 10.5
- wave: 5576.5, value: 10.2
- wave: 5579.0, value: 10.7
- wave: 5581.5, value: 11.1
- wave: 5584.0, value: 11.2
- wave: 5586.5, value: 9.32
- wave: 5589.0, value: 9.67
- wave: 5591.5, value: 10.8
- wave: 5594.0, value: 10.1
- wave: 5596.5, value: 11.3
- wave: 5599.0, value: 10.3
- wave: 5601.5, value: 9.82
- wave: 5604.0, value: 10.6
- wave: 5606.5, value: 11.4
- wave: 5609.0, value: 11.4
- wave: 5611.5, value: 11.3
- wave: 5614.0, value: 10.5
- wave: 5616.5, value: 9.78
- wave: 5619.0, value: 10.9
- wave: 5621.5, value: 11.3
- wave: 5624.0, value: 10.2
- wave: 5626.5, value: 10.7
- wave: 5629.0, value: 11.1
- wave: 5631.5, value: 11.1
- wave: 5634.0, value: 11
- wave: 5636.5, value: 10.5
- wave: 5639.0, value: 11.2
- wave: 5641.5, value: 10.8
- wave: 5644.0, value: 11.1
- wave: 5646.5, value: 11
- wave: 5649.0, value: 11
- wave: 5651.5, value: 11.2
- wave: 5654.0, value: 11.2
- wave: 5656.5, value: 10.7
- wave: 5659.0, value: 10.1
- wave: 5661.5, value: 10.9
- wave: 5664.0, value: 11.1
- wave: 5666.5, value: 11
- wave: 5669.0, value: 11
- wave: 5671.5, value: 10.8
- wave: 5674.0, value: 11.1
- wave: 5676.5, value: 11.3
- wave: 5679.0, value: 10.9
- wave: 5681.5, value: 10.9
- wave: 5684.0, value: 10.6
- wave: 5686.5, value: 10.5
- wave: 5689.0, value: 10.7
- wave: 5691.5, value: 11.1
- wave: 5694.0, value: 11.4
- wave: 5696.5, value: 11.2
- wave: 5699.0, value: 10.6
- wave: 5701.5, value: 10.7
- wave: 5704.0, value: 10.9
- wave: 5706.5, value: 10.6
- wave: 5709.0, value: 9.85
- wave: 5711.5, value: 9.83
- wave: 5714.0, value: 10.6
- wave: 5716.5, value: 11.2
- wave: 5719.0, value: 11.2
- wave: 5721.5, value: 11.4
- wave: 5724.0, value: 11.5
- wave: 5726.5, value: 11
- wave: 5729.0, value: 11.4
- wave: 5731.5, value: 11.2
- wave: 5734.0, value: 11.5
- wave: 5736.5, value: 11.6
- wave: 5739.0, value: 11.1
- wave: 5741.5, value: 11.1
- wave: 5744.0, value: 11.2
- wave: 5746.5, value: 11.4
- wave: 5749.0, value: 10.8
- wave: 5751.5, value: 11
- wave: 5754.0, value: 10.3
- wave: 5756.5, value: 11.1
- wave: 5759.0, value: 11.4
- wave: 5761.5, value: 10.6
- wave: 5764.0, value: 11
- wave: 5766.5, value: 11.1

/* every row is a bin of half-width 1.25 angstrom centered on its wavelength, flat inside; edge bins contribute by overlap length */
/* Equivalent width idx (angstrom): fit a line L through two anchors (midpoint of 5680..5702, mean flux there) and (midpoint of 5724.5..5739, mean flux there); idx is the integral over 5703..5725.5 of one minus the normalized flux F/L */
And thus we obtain 0.7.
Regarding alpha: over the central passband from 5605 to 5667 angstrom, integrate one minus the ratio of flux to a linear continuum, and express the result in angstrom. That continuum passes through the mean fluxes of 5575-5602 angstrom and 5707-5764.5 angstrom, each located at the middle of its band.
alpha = -1.65 angstrom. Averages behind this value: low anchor 10.4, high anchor 11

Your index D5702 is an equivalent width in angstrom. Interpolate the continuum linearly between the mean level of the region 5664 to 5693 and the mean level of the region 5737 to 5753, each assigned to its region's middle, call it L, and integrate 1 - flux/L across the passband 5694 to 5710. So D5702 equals 0.4 angstrom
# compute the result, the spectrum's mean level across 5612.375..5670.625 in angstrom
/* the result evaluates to 10.8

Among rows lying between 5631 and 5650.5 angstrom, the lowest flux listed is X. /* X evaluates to 10.5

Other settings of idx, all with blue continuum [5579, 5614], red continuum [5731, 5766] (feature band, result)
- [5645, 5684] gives -0.3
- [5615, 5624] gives 0.1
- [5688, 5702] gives 0.0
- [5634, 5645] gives -0.1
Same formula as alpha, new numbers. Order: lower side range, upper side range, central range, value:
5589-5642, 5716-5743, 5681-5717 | 1.4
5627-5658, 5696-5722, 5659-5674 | 0.0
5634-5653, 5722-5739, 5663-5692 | 0.6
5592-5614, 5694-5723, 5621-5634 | -0.1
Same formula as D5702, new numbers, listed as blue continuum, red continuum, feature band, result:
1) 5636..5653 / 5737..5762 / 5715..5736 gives -0.5 angstrom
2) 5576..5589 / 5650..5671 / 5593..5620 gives -0.2 angstrom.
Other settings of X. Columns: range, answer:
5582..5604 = 9.32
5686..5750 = 9.83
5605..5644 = 9.78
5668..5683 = 10.8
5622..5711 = 9.85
